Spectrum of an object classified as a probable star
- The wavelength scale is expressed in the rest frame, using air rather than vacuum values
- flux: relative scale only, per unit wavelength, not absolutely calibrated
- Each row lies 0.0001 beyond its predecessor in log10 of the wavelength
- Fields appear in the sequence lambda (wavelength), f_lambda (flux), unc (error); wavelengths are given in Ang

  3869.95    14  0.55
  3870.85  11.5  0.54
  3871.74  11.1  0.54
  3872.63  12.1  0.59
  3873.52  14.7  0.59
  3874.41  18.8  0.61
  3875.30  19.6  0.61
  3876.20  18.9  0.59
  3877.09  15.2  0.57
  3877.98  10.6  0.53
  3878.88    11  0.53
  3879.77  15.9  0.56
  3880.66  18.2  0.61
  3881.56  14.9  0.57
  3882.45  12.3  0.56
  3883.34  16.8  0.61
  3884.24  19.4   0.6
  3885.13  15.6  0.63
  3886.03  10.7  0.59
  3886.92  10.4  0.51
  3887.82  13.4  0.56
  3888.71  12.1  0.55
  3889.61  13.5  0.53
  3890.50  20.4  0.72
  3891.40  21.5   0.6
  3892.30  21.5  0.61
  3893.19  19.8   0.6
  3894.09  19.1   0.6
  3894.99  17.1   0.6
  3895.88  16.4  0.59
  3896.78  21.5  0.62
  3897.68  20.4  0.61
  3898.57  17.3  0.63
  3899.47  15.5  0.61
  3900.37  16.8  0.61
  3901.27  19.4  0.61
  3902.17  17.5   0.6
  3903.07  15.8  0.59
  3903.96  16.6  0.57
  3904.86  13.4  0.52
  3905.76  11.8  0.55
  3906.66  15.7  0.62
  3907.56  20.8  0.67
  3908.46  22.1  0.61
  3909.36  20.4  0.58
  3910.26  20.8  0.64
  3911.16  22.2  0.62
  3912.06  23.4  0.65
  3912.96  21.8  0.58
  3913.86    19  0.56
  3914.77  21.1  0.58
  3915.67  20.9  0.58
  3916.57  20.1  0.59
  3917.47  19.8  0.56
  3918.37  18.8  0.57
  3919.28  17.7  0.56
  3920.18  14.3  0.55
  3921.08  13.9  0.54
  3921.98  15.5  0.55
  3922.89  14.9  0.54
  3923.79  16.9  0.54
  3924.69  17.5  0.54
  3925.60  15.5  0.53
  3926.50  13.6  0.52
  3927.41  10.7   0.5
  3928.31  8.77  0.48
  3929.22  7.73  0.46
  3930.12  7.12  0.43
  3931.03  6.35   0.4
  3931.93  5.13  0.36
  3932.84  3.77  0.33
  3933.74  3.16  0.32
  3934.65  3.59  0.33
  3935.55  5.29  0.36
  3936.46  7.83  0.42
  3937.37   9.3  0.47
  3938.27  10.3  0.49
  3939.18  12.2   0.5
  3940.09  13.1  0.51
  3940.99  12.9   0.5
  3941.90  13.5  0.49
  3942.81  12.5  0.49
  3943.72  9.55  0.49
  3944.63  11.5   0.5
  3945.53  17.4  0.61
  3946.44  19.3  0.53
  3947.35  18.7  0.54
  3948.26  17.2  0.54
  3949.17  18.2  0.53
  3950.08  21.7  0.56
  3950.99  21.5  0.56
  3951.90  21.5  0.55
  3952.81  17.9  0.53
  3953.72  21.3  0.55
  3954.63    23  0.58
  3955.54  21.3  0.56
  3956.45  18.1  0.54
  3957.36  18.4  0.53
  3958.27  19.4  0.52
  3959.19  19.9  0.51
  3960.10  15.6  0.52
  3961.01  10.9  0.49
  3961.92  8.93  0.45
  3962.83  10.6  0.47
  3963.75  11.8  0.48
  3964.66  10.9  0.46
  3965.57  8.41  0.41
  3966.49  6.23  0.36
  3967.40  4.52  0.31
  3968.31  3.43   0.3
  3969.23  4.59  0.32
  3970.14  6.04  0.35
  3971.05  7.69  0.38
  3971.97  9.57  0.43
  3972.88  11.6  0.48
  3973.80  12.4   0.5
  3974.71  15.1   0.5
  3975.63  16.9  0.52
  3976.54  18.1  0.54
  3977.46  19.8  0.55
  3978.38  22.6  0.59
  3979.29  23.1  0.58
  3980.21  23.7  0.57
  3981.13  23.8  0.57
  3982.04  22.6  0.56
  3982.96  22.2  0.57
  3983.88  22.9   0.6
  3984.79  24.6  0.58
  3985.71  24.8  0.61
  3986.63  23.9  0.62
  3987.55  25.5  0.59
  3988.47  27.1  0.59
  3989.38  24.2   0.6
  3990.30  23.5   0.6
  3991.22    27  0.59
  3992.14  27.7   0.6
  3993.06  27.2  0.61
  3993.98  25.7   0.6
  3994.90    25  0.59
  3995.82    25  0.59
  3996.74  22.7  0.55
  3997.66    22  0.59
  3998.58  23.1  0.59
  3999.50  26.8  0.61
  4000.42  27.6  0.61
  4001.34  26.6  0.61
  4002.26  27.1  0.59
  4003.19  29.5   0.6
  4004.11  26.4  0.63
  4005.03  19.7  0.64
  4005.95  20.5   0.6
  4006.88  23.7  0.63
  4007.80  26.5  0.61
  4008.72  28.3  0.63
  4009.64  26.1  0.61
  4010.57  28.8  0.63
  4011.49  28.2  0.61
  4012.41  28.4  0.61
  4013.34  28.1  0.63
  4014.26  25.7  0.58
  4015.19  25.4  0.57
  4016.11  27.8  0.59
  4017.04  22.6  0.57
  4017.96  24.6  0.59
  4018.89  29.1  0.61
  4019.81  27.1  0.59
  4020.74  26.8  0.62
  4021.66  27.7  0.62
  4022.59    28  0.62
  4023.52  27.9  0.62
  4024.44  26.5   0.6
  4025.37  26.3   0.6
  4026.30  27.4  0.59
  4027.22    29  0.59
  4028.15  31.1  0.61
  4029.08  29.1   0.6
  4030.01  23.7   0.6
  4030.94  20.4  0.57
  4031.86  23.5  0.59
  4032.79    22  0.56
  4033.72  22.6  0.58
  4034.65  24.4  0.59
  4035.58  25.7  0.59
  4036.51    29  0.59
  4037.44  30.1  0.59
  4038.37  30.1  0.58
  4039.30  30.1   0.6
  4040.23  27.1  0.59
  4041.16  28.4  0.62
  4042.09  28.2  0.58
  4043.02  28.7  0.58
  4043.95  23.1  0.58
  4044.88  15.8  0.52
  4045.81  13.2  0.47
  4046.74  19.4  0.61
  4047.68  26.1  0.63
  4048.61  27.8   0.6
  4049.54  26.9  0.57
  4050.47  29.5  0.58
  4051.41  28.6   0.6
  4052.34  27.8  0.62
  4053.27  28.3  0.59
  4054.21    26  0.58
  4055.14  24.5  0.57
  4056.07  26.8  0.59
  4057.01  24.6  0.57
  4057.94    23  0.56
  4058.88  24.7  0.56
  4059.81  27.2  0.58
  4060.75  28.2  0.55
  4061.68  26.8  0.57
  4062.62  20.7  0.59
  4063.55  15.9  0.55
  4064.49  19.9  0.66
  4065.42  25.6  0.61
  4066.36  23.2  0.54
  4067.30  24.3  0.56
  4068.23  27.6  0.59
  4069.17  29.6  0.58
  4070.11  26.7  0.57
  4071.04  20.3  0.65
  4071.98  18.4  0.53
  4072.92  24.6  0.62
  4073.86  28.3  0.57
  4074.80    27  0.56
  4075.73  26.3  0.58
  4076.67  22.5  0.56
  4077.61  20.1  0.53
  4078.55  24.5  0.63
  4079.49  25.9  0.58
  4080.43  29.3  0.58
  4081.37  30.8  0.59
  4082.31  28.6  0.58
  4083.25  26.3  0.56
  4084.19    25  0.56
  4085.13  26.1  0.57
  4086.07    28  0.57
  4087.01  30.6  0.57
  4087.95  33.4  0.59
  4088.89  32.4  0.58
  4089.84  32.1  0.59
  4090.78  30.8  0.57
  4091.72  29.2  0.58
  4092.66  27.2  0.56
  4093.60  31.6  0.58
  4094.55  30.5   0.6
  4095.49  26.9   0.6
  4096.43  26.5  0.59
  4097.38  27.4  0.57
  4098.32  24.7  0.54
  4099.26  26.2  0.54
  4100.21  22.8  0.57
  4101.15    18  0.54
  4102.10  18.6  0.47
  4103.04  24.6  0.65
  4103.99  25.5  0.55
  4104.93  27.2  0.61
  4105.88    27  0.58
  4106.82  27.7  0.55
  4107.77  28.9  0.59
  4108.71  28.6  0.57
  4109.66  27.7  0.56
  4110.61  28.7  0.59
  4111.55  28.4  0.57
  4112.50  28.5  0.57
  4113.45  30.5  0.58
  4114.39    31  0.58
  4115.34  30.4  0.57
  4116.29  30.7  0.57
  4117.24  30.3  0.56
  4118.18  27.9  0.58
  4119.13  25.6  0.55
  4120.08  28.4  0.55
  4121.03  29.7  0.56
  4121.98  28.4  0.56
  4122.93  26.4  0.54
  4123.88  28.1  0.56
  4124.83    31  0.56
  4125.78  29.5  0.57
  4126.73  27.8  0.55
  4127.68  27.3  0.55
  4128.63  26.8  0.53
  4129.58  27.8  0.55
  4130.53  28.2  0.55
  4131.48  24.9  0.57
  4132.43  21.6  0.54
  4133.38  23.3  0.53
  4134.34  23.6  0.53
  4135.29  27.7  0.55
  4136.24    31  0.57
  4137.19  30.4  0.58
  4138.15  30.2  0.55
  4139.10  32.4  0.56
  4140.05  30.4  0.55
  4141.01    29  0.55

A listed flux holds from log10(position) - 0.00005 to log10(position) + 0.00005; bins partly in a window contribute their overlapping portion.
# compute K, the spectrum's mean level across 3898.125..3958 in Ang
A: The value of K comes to 15.5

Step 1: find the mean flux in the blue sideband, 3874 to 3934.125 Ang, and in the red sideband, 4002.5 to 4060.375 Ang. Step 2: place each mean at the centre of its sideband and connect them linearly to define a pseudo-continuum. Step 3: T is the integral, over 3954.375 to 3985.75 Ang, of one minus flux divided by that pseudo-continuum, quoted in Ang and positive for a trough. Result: 8.7 Ang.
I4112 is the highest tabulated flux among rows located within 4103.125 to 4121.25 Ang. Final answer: 31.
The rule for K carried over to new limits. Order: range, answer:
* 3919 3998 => 15.9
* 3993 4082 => 25.6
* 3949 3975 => 13.7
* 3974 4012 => 24.2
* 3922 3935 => 9.86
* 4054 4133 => 26.7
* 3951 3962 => 18.5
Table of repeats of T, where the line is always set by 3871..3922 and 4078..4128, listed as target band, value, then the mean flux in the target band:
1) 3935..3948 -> 4.7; 12.4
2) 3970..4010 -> -0.8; 22.5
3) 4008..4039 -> -3.9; 26.7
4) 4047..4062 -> -0.7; 26.6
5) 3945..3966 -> 3.2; 17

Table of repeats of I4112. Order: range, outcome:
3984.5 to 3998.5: 27.7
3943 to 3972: 23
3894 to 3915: 23.4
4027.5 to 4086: 31.1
